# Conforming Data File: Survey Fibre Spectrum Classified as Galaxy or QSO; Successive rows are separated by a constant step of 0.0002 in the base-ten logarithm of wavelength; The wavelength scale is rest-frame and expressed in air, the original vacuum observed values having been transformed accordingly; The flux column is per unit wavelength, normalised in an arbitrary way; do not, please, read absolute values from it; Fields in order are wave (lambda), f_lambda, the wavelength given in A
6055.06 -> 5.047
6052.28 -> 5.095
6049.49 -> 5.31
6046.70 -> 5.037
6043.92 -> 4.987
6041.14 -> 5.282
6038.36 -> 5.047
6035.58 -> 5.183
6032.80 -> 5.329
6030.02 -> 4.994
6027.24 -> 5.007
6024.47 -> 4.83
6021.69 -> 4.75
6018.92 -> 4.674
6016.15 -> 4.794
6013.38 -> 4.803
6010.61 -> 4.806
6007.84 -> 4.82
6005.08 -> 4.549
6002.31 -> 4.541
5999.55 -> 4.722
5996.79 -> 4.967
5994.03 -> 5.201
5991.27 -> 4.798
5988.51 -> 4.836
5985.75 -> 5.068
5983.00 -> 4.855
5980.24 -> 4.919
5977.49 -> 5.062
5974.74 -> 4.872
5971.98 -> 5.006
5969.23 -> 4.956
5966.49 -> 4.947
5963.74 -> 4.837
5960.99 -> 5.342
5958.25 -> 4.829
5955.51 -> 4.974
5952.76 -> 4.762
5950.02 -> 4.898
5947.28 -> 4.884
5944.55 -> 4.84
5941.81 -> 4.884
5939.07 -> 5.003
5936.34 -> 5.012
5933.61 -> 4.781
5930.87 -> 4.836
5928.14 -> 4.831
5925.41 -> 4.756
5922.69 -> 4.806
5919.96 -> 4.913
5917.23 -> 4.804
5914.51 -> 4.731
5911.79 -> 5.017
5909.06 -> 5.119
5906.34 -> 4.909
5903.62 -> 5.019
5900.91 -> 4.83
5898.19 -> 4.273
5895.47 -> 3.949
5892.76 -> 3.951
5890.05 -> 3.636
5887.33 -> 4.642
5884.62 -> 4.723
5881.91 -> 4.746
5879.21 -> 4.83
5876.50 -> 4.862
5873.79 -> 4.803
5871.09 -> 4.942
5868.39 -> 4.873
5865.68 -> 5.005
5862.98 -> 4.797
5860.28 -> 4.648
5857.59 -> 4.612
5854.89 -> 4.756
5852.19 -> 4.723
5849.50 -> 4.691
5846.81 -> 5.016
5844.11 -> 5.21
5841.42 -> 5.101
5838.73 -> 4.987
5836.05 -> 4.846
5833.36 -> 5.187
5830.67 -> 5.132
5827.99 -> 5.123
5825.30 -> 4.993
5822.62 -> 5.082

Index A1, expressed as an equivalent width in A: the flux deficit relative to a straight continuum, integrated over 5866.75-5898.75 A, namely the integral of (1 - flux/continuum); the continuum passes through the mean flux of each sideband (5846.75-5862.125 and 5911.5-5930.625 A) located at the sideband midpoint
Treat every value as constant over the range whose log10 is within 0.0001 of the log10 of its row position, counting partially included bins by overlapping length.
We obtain 1.6 A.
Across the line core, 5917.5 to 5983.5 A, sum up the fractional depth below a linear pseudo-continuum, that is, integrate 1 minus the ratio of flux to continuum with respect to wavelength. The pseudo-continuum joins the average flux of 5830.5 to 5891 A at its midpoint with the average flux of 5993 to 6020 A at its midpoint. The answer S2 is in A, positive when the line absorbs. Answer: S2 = -1.5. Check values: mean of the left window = 4.82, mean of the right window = 4.78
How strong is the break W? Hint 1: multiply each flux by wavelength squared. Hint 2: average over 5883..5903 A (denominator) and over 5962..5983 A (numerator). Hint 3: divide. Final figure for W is 1.18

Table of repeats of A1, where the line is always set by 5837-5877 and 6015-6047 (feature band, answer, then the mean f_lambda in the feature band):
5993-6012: 0.7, 4.79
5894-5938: 1.1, 4.79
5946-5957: 0.1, 4.88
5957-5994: 0.0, 4.96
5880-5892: 1.1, 4.43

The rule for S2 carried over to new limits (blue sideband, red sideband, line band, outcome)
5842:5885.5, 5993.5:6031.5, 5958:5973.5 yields -0.6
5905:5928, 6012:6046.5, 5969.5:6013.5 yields 0.7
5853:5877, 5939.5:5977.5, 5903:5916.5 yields -0.2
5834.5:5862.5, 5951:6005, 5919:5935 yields 0.2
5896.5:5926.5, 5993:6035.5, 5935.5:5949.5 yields -0.2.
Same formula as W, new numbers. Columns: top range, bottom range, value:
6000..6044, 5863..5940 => 1.08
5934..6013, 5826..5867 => 1.04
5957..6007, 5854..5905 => 1.10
